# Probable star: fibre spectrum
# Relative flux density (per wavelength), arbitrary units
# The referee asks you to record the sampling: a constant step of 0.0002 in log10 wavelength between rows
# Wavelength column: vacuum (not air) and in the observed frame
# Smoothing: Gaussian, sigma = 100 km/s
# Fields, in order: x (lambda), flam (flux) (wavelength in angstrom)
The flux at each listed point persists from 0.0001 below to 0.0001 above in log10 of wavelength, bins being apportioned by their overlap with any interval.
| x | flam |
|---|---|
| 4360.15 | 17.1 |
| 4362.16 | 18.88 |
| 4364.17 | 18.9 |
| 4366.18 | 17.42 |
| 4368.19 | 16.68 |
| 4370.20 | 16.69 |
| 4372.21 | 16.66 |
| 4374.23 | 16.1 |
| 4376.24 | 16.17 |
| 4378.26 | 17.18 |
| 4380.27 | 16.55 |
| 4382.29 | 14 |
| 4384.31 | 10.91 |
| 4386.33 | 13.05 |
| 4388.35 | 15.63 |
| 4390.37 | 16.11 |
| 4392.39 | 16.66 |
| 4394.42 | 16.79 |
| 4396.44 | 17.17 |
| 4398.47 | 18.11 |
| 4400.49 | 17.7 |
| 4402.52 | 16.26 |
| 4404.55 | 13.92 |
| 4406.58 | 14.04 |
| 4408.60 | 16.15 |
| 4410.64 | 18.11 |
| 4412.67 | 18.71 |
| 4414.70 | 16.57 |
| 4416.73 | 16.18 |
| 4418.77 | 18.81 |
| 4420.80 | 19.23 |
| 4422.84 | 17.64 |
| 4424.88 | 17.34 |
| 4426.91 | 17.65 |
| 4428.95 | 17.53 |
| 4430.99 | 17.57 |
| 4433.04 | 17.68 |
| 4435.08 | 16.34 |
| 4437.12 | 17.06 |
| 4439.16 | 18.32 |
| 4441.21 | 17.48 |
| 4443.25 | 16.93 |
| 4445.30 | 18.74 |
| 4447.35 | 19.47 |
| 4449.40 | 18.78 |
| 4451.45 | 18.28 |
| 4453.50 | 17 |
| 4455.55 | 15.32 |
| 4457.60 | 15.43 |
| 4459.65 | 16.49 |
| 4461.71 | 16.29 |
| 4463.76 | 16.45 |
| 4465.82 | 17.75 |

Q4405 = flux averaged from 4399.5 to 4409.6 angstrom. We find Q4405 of 15.6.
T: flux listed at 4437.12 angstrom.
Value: 17.06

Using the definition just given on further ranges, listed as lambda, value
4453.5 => 17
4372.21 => 16.66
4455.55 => 15.32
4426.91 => 17.65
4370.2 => 16.69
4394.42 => 16.79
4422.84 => 17.64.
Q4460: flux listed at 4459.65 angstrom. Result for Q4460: 16.49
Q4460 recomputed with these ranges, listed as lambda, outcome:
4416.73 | 16.18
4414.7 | 16.57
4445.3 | 18.74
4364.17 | 18.9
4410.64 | 18.11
